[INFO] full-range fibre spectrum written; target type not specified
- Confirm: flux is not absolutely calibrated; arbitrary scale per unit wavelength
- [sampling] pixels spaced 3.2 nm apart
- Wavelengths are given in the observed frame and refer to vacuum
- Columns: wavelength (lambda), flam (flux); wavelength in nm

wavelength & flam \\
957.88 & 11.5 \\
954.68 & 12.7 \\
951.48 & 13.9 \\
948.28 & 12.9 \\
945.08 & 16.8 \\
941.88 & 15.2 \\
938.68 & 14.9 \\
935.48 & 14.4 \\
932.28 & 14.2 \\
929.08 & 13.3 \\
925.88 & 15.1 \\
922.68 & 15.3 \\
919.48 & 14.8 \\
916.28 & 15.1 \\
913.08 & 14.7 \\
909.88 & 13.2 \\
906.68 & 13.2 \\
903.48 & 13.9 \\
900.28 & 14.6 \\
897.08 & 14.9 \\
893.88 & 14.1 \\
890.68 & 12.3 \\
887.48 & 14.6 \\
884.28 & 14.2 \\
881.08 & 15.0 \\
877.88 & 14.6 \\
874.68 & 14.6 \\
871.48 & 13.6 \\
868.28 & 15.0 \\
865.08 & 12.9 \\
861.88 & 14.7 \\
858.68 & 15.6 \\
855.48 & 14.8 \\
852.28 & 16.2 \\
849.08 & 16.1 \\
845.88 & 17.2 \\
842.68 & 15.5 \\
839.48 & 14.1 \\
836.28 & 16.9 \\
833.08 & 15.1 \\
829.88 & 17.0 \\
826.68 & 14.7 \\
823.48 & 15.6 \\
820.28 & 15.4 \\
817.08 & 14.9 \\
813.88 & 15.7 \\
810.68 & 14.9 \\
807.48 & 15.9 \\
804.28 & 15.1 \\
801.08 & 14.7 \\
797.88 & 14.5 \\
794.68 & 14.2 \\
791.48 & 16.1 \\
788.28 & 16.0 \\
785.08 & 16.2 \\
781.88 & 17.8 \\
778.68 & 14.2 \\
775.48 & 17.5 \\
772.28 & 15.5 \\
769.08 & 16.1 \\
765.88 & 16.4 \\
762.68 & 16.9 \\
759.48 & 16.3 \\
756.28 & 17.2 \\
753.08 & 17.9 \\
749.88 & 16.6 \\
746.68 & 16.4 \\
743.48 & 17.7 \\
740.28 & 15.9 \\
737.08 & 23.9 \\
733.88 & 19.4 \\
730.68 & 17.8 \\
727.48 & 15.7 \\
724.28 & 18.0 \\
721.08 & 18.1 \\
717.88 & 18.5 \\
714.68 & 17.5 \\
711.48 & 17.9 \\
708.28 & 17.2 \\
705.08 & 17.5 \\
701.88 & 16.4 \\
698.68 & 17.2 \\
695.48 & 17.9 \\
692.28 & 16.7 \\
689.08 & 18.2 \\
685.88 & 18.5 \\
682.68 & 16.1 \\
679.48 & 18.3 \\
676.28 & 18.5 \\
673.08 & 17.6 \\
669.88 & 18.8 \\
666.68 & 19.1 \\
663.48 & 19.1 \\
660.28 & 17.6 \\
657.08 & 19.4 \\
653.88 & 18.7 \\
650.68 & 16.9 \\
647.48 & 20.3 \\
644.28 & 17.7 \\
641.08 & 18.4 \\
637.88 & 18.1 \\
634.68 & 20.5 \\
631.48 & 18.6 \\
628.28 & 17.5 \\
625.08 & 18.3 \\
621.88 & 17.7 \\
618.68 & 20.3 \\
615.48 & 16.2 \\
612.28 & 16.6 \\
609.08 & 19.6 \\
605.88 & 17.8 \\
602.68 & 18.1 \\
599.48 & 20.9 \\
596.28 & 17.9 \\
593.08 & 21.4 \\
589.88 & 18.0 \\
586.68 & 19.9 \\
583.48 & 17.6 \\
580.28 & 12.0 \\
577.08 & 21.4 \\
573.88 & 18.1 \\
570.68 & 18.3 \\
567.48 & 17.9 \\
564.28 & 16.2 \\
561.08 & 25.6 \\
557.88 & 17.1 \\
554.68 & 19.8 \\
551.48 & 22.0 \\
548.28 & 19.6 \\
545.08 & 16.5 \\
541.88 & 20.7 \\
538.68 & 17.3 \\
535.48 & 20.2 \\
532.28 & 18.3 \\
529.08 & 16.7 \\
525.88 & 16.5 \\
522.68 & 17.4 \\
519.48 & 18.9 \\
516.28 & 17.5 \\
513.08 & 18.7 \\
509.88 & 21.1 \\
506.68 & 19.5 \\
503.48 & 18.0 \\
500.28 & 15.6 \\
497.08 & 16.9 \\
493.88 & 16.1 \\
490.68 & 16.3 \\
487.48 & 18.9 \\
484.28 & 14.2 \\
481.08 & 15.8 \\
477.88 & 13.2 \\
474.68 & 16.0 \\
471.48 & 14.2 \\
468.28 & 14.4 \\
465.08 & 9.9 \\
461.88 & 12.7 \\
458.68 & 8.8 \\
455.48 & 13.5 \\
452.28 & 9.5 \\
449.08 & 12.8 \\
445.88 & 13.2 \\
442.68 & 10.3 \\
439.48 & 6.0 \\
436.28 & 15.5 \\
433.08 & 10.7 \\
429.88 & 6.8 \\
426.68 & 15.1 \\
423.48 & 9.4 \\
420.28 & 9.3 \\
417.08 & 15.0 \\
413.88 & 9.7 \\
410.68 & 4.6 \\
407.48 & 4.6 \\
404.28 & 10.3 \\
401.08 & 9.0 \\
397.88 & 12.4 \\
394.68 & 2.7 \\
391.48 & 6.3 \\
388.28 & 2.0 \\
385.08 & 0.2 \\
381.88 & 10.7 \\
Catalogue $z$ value 0.120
